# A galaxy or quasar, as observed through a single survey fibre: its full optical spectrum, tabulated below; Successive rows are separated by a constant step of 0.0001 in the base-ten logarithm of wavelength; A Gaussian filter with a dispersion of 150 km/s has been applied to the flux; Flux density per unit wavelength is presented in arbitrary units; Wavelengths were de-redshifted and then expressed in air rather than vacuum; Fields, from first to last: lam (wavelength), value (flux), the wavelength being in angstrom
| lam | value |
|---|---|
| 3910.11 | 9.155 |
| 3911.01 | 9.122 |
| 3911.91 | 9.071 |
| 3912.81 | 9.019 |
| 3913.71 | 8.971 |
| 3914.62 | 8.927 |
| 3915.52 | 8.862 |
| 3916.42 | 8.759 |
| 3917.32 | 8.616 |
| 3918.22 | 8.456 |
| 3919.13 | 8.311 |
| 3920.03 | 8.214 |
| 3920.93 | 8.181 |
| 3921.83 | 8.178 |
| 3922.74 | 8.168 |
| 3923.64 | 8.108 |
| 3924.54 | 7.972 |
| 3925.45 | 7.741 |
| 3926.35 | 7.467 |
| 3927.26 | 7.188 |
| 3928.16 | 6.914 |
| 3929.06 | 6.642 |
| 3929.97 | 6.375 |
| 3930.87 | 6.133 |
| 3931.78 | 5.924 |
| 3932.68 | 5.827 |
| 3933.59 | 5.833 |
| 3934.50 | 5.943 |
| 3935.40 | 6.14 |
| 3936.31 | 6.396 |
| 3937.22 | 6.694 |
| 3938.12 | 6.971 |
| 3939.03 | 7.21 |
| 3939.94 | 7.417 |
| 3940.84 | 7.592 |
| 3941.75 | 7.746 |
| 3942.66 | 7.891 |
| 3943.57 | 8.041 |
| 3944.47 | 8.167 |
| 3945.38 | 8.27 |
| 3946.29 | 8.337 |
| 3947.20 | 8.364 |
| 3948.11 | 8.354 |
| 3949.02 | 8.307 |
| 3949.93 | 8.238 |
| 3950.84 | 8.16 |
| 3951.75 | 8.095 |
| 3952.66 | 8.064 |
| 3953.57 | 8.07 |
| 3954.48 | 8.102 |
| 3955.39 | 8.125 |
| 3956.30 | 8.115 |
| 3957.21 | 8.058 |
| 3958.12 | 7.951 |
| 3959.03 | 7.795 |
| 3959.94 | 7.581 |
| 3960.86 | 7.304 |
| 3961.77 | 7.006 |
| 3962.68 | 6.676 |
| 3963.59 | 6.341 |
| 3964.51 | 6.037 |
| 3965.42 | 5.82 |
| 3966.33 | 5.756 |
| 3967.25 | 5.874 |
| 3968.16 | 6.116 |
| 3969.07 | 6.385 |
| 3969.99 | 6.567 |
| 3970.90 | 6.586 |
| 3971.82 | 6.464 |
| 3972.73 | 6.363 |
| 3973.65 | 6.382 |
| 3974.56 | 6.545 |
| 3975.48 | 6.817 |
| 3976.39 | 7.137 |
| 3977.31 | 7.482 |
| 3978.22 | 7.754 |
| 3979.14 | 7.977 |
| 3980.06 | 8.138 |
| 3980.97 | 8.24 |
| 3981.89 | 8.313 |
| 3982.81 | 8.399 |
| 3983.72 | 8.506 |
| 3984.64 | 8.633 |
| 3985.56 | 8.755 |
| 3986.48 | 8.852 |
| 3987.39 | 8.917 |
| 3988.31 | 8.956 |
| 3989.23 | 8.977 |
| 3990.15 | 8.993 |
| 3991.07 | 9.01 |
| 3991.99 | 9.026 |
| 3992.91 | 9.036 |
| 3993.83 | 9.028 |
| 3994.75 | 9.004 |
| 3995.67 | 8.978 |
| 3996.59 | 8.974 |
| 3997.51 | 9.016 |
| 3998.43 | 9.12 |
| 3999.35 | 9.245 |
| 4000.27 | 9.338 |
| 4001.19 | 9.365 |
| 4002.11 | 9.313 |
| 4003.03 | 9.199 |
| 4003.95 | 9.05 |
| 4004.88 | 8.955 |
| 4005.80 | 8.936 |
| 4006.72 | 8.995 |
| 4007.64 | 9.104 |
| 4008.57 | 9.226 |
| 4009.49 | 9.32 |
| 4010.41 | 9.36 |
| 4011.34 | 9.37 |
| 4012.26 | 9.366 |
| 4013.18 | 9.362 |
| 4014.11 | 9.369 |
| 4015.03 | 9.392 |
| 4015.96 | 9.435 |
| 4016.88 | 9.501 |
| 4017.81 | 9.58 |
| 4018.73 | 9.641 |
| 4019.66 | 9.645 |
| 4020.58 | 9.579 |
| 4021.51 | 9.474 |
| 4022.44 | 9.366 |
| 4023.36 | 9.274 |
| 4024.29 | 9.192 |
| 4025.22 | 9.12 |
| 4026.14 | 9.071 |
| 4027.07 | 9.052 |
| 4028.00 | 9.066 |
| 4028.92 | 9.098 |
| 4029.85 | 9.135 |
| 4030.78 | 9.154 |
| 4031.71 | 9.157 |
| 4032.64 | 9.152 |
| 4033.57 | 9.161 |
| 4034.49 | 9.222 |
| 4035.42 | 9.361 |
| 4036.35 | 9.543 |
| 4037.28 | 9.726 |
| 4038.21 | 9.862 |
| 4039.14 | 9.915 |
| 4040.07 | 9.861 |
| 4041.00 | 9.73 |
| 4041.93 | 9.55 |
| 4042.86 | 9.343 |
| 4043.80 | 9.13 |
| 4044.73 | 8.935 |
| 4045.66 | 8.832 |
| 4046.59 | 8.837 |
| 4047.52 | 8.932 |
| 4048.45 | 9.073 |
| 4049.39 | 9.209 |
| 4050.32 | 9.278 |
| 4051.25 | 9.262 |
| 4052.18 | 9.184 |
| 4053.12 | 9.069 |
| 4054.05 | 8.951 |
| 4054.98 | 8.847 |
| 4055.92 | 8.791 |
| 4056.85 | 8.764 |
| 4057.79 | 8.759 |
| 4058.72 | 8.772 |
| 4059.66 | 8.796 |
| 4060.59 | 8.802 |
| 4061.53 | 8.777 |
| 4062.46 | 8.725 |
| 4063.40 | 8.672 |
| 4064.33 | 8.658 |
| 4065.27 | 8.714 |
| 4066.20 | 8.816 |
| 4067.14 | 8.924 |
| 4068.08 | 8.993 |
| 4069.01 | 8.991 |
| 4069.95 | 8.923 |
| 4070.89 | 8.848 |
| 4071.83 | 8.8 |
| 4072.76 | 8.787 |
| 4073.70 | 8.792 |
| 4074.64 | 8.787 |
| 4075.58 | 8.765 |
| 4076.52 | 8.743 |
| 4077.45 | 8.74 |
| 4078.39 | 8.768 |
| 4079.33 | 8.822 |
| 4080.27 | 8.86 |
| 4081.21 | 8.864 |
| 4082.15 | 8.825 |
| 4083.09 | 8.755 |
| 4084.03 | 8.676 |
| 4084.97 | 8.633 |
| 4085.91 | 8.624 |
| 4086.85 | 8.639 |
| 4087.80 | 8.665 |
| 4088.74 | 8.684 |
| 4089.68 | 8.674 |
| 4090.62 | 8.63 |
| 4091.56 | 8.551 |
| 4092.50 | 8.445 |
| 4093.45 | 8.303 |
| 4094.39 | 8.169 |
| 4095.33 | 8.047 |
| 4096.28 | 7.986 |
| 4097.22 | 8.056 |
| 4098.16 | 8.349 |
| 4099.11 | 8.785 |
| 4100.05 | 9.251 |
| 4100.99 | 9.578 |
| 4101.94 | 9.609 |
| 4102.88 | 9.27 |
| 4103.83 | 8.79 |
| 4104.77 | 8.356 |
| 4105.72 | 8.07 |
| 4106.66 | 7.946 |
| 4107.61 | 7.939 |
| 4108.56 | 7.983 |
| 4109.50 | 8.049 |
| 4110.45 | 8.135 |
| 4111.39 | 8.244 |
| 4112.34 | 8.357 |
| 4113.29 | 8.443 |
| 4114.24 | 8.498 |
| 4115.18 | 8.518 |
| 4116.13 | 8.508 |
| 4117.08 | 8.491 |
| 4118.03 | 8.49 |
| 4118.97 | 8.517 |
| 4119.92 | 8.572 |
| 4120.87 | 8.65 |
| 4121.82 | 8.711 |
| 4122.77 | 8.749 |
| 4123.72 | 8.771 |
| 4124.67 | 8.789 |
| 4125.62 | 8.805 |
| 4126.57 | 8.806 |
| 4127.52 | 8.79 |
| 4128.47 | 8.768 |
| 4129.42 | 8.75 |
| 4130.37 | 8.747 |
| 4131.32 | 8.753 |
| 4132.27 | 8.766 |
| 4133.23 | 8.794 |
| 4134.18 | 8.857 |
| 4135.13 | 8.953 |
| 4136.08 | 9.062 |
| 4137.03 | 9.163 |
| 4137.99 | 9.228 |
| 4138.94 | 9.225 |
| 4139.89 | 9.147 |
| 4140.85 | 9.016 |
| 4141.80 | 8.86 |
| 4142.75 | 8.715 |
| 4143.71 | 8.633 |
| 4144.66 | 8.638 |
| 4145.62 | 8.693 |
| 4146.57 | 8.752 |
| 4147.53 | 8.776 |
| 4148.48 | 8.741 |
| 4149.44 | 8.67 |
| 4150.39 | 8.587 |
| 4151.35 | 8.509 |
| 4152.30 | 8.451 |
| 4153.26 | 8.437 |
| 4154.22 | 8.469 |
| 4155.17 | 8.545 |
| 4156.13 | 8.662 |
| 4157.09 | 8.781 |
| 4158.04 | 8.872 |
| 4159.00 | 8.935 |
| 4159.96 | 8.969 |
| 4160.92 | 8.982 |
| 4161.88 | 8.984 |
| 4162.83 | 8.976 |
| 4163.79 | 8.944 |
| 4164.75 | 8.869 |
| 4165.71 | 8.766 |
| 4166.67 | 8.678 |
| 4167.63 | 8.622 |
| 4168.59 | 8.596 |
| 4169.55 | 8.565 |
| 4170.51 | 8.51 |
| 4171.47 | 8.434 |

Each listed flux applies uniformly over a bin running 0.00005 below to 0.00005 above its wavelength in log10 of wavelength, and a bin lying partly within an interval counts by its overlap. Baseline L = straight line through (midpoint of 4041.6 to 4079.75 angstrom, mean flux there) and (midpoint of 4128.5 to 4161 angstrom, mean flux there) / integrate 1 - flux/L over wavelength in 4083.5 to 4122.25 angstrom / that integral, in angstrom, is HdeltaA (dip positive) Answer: 1.5 angstrom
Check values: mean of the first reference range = 8.9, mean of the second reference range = 8.79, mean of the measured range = 8.51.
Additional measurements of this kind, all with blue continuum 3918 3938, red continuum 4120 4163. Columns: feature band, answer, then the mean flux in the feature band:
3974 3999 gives -2.9 angstrom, 8.46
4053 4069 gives -1.3 angstrom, 8.82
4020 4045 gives -4.5 angstrom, 9.35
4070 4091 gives -1.1 angstrom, 8.75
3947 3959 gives -1.4 angstrom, 8.14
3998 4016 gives -3.5 angstrom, 9.24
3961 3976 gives 2.1 angstrom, 6.38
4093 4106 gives -0.2 angstrom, 8.63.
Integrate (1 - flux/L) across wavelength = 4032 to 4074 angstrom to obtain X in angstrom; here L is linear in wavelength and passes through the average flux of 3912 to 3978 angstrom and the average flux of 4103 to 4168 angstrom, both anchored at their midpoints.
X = -4.9 angstrom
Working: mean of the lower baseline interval 7.41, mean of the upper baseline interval 8.68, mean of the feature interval 9.07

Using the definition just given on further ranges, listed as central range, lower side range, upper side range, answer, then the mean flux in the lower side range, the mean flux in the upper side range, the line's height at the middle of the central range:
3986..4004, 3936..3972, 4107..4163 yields -3.3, 7.39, 8.69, 7.68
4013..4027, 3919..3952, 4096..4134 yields -2.5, 7.43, 8.59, 7.98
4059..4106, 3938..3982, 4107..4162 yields -2.4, 7.4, 8.68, 8.3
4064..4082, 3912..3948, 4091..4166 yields -1.0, 7.61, 8.67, 8.37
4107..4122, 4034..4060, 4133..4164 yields 1.0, 9.2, 8.82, 8.95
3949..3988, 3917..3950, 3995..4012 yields 4.0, 7.45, 9.16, 8.31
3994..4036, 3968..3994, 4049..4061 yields -4.3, 7.88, 8.96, 8.38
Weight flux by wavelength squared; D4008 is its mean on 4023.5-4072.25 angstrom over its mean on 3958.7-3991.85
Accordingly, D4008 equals 1.3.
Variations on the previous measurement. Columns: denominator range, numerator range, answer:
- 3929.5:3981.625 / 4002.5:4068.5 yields 1.33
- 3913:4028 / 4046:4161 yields 1.15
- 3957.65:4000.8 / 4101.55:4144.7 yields 1.19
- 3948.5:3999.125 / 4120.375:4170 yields 1.22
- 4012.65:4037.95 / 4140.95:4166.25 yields 1.00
